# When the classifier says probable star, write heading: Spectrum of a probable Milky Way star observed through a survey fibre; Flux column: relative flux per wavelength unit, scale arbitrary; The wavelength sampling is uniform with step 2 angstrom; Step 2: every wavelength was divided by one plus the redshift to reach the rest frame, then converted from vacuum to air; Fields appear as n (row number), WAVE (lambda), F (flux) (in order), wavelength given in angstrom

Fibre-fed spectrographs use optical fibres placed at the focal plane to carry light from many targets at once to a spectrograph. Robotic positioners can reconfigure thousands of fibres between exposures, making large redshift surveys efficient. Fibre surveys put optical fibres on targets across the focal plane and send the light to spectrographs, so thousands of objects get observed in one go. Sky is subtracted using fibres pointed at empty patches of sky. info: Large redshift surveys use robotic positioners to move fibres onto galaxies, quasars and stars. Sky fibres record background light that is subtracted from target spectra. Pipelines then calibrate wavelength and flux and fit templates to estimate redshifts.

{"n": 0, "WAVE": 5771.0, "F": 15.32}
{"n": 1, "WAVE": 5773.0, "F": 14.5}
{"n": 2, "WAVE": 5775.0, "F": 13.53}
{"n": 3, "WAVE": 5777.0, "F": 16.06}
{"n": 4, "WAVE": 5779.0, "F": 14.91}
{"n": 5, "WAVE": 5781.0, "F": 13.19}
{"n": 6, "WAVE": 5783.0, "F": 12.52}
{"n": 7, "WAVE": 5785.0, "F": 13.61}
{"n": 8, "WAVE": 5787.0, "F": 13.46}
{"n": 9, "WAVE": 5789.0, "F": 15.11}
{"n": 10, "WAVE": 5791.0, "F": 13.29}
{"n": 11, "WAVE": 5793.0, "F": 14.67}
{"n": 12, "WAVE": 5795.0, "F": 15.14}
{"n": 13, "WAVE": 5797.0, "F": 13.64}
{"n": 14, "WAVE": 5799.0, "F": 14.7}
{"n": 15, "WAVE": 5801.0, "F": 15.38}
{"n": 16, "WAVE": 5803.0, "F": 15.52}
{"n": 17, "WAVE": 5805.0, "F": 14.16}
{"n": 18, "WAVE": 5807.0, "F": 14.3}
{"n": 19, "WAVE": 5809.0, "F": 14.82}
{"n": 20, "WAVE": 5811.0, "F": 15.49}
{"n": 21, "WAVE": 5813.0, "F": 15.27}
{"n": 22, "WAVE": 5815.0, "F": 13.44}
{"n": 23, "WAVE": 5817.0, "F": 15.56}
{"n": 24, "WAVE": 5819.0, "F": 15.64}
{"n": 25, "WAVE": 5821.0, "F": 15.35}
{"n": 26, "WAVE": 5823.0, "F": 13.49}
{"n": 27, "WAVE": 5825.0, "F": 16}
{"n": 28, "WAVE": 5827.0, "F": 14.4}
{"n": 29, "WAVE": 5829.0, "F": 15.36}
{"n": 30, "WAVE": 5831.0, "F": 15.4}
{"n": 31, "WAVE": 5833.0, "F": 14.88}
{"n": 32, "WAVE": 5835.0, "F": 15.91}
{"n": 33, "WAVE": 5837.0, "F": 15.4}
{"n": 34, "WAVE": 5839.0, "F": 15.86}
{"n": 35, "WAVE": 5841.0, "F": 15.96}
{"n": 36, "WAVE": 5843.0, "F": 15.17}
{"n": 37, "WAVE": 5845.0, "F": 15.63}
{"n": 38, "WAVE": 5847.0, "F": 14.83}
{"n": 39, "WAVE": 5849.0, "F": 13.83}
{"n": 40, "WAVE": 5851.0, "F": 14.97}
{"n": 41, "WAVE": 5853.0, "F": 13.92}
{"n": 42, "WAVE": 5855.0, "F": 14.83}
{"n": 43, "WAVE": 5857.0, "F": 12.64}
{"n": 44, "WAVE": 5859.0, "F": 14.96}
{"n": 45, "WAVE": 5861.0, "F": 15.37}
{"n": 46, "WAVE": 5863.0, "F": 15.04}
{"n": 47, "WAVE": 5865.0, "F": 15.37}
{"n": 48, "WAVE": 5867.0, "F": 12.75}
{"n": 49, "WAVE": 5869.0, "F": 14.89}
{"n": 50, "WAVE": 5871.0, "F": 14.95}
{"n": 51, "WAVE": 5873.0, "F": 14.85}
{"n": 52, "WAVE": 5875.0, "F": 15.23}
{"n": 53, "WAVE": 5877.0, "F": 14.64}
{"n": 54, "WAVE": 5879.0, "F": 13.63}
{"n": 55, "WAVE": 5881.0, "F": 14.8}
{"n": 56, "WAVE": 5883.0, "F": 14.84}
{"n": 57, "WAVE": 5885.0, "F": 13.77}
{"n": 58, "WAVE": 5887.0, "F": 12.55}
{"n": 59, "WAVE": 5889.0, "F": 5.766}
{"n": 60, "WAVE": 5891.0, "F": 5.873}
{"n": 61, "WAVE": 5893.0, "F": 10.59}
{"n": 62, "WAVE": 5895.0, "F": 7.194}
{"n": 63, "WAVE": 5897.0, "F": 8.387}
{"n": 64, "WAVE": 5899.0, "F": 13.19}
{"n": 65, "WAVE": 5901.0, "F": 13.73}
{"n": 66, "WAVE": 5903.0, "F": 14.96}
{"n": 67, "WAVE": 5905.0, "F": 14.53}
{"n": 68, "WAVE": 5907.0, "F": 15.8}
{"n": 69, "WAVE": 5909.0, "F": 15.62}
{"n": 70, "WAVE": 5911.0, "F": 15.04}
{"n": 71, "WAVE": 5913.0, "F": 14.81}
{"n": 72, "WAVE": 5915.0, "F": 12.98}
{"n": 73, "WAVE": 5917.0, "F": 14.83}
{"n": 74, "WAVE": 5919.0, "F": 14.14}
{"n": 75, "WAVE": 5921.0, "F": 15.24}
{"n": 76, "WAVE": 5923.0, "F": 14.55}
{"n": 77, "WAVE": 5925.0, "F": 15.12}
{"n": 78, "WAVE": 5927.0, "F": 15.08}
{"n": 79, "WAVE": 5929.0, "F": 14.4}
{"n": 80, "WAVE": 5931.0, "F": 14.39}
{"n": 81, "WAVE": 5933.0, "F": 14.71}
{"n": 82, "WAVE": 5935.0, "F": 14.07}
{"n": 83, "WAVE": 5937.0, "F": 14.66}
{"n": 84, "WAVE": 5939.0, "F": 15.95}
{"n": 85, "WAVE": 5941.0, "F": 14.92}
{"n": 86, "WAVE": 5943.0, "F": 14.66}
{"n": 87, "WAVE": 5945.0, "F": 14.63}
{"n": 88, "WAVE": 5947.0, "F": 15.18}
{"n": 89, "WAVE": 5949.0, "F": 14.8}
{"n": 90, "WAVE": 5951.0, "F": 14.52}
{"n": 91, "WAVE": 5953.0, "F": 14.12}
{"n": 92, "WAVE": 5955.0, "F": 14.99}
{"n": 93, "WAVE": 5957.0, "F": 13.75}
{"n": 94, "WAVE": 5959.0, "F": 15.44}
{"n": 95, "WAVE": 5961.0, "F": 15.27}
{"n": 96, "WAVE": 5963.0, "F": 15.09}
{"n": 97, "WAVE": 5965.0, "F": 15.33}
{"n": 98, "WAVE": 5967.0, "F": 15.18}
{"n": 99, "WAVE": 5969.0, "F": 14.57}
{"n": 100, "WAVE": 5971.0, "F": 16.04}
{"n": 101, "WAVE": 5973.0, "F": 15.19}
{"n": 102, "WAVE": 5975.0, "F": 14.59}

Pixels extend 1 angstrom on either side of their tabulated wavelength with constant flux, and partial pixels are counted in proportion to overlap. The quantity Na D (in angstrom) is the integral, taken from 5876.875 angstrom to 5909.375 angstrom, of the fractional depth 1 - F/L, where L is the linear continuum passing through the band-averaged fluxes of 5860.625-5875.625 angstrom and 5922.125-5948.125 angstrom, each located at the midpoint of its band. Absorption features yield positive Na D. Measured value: 5.6 angstrom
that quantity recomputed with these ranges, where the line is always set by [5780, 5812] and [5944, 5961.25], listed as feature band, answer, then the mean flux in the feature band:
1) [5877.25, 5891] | 2.2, 12.2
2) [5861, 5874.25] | -0.2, 14.7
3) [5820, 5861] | -1.5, 15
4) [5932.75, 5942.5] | -0.1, 14.9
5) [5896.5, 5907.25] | 0.8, 13.5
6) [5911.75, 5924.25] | 0.2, 14.5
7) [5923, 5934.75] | 0.0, 14.7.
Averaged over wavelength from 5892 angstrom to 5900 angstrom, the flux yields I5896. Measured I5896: 9.84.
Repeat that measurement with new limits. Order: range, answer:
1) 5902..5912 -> 15.2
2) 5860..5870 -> 14.7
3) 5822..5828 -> 14.6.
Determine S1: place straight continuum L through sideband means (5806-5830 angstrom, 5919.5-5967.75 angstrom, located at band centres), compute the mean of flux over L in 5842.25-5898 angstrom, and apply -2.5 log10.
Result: 0.126 mag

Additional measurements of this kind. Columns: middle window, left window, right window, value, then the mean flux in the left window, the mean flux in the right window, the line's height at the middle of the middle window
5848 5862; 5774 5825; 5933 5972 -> 0.02 mag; 14.5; 14.9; 14.7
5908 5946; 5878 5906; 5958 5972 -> -0.10 mag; 11.7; 15.3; 13.4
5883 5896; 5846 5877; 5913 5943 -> 0.44 mag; 14.6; 14.7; 14.6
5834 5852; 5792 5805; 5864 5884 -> -0.04 mag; 14.8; 14.6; 14.7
